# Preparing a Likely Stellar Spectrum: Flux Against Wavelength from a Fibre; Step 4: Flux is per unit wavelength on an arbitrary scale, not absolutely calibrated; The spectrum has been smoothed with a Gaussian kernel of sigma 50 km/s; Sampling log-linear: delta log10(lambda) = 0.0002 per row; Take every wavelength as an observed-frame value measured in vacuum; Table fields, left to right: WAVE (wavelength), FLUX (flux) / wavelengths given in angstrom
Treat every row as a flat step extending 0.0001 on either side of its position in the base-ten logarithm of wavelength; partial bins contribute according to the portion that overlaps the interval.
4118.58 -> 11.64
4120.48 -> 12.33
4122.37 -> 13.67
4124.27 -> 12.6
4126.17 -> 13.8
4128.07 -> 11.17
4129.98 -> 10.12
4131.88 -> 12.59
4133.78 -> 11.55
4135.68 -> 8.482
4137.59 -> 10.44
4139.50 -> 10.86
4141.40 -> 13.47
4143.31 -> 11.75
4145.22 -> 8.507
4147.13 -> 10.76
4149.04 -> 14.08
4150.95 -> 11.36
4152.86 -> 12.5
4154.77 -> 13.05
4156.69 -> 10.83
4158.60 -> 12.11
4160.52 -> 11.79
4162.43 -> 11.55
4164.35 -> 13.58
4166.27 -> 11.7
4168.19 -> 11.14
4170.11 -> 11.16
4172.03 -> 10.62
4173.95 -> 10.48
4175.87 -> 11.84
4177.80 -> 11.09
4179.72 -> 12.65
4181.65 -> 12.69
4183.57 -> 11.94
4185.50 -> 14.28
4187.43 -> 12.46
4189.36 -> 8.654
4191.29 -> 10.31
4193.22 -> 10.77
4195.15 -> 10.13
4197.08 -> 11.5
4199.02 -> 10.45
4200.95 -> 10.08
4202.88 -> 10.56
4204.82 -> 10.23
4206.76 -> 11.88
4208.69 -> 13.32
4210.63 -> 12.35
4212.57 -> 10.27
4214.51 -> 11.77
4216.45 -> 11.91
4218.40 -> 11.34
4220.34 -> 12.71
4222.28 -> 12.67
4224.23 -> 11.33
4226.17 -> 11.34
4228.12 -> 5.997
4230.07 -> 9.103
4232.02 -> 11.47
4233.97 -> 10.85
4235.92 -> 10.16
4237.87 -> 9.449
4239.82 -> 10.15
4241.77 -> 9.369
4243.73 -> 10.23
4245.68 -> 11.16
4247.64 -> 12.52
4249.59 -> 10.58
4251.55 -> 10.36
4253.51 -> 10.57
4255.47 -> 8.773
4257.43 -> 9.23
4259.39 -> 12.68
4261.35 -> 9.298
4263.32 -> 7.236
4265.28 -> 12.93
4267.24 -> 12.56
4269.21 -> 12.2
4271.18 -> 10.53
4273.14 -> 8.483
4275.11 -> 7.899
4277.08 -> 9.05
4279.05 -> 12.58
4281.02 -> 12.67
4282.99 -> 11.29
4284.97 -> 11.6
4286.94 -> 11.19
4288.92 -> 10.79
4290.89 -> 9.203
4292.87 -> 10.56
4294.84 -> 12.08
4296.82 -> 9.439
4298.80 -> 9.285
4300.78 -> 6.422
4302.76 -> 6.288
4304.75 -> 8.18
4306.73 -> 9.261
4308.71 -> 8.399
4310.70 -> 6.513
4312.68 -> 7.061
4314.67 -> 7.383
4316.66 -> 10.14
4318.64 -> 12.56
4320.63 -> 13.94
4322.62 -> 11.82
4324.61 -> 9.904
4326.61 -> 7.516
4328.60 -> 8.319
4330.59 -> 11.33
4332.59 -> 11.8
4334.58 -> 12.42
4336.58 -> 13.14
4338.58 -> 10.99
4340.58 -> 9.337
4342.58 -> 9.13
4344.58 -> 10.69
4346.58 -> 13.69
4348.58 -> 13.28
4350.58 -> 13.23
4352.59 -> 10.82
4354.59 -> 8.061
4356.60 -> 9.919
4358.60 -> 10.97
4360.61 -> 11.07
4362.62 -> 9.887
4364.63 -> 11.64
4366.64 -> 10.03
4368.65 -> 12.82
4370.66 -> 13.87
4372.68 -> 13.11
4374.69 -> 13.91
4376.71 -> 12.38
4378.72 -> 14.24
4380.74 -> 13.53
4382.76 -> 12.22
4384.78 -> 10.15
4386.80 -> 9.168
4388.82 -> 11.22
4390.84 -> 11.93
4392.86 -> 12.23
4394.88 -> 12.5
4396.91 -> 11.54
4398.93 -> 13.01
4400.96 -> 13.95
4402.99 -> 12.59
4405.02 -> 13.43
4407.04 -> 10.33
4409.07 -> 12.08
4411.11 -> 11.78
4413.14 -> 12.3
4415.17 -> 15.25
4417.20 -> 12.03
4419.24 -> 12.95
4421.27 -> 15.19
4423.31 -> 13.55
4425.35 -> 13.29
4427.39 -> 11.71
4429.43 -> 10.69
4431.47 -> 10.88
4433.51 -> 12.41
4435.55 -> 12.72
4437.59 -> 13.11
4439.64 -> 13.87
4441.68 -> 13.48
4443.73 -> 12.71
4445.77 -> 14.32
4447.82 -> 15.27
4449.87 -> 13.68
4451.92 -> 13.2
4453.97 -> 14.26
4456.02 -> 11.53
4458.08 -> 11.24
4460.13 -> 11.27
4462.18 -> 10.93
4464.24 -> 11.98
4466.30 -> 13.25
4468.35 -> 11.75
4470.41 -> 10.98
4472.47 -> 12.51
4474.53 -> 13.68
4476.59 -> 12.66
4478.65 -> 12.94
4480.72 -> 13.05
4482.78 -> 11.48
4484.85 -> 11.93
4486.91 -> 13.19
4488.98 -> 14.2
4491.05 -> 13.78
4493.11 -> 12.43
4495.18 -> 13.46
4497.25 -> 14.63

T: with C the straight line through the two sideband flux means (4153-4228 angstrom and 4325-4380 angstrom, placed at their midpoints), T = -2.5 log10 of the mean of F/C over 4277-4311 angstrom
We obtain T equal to 0.168 mag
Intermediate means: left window 11.5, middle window 9.79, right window 11.4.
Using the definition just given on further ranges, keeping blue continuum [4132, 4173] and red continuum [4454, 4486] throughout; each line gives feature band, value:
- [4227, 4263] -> 0.16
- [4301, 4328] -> 0.29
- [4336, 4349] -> 0.05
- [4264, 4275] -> 0.08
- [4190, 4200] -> 0.10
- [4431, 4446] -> -0.07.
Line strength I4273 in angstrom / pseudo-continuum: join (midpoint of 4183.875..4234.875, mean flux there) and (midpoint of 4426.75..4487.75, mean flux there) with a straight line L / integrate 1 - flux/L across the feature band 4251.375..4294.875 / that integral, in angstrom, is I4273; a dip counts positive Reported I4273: 3.4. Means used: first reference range 11.1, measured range 10.6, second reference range 12.6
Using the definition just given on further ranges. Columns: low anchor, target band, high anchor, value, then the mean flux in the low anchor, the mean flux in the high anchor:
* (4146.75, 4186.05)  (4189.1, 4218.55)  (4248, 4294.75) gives 1.14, 12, 10.6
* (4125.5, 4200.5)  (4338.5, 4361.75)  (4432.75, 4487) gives 2.52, 11.5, 12.7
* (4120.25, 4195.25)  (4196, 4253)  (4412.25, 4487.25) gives 4.89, 11.6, 12.7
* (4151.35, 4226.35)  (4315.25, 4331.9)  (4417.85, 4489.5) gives 2.09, 11.6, 12.7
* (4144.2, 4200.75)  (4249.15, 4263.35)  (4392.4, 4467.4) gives 2.28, 11.5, 12.7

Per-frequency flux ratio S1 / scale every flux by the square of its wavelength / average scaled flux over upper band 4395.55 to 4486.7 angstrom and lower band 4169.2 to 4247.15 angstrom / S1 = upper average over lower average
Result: 1.28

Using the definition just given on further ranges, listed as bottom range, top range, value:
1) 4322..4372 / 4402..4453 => 1.21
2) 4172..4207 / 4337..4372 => 1.08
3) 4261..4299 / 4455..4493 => 1.28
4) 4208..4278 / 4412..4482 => 1.33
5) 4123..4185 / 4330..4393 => 1.10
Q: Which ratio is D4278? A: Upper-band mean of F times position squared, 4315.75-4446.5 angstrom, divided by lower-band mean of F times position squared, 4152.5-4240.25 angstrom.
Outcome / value 1.2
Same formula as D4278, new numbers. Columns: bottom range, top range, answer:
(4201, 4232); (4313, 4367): 1.03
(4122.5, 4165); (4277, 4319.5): 0.89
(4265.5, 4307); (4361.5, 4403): 1.26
